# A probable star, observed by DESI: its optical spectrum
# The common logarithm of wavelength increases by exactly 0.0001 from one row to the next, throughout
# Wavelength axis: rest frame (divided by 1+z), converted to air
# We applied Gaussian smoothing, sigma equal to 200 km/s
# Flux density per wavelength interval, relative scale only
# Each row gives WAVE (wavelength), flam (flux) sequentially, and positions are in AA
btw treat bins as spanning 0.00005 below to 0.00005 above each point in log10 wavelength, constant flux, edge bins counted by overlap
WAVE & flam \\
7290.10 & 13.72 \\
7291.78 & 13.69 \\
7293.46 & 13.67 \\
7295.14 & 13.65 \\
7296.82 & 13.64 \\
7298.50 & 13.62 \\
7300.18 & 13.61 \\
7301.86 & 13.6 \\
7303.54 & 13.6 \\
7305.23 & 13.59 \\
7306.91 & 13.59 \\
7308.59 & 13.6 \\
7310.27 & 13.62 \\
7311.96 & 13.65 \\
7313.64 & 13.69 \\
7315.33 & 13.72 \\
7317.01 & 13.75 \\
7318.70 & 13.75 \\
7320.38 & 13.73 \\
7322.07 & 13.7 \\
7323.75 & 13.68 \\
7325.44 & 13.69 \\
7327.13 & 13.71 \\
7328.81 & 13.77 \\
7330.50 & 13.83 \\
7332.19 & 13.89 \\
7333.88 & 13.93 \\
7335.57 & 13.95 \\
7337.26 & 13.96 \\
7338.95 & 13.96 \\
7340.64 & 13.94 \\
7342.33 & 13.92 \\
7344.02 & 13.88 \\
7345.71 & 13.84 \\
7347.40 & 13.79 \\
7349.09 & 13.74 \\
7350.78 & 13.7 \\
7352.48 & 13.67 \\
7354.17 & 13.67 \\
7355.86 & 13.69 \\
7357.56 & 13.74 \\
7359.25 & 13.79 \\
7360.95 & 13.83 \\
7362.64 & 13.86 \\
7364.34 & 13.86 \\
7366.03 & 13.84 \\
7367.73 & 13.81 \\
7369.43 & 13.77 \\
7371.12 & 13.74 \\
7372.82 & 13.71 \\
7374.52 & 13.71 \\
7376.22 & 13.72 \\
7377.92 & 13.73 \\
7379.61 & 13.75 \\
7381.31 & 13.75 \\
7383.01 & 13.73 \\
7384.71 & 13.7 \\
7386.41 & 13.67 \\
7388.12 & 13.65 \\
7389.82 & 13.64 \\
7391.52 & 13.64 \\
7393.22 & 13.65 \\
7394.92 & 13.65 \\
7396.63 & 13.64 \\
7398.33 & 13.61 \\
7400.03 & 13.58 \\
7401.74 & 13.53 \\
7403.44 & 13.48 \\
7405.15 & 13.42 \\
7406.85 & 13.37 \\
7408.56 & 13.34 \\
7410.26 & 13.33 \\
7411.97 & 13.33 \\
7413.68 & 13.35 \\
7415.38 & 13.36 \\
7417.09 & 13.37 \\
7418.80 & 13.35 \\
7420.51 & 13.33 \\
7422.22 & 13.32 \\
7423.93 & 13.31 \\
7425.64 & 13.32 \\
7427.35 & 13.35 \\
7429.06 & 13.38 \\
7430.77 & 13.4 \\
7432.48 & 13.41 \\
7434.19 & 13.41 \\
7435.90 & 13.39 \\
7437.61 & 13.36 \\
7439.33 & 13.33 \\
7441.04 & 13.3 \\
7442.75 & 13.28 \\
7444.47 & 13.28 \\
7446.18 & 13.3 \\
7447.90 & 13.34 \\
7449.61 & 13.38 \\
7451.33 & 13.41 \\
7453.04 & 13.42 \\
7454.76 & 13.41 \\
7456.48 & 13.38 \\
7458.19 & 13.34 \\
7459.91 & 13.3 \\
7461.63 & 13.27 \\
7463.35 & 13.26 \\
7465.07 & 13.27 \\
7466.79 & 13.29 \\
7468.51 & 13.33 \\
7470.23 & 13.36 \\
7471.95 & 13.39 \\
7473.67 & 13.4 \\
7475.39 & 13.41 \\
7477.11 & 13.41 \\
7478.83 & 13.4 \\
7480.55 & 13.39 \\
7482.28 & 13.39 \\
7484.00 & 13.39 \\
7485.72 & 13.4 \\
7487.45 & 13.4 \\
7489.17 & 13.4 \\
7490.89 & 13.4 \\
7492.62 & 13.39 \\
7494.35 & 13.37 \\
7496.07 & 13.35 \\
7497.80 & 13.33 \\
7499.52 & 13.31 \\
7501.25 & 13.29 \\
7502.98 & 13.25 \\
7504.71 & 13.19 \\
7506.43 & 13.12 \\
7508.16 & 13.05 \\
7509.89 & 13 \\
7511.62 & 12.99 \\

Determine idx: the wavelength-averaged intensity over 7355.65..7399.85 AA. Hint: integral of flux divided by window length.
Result 13.7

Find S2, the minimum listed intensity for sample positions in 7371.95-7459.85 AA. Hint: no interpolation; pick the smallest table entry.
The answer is 13.28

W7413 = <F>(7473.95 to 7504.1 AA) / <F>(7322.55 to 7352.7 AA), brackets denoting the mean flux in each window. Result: 0.97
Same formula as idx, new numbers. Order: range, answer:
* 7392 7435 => 13.4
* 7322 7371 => 13.8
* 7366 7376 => 13.7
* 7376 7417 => 13.6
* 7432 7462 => 13.4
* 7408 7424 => 13.3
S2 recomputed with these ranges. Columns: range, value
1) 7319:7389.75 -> 13.65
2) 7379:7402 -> 13.53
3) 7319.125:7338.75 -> 13.68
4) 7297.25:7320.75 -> 13.59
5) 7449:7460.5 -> 13.3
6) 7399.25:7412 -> 13.33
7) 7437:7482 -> 13.26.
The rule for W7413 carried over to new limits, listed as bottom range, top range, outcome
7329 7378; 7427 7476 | 0.97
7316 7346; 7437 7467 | 0.96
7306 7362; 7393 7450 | 0.97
